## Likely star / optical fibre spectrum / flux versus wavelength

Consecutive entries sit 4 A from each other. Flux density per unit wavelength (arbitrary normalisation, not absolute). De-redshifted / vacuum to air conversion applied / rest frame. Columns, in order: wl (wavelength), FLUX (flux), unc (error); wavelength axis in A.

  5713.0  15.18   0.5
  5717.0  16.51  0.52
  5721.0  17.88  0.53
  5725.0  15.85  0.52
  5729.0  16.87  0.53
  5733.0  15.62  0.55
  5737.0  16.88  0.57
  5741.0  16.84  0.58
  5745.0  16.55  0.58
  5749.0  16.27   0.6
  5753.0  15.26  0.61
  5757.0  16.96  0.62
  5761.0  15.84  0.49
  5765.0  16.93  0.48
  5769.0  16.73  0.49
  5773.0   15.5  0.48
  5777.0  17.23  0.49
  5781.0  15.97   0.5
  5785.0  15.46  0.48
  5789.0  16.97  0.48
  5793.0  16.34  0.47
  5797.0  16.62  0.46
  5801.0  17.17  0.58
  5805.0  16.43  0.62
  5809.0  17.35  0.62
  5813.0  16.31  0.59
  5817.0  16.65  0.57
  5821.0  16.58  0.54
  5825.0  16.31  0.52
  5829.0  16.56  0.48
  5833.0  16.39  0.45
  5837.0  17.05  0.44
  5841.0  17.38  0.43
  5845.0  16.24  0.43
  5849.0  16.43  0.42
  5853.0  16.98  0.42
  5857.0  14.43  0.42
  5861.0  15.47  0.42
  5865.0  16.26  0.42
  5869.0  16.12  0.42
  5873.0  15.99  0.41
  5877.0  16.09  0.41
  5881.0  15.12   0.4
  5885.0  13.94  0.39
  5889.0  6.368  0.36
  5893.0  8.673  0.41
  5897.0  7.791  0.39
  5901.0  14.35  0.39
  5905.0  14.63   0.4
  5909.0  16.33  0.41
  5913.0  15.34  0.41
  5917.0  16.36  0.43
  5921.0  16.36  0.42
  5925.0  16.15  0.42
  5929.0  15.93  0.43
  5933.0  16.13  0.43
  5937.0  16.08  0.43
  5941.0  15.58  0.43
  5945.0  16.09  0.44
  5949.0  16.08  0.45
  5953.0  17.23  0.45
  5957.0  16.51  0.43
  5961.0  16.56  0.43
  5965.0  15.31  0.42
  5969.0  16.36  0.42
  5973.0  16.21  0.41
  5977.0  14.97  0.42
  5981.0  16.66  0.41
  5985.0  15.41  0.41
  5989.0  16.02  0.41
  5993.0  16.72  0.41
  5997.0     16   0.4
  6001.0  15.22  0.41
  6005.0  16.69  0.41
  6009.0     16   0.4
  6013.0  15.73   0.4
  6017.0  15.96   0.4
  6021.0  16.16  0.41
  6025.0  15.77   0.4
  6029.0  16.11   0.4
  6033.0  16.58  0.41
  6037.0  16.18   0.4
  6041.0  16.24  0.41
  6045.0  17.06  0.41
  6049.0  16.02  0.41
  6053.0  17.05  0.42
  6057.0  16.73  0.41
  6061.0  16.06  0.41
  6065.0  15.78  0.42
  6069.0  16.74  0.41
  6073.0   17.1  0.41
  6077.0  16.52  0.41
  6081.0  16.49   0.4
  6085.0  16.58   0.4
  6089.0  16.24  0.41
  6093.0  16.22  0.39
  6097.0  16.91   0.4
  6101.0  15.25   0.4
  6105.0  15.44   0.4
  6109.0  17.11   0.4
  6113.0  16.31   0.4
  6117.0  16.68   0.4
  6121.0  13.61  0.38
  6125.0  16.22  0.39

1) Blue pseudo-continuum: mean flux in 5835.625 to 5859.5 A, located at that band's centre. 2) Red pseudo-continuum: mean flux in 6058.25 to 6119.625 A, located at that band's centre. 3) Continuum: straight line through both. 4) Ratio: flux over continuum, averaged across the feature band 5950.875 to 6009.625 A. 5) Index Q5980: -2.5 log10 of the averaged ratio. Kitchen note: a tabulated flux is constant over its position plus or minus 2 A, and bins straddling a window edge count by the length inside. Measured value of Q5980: 0.02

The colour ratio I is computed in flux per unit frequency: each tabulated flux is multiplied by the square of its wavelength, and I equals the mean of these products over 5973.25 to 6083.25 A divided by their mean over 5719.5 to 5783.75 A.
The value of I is 1.09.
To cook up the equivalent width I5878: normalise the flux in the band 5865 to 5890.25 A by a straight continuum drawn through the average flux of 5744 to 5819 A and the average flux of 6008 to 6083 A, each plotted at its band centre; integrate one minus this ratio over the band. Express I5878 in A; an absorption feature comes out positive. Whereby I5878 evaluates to 3.2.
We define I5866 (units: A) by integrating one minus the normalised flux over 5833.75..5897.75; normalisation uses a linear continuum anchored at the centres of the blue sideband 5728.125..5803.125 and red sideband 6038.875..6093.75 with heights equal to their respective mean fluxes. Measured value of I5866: 7.3 A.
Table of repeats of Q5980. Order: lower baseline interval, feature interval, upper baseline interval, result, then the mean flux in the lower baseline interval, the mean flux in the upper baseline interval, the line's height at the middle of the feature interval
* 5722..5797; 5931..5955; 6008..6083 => 0.01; 16.4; 16.3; 16.3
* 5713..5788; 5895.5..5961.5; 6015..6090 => 0.06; 16.4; 16.4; 16.4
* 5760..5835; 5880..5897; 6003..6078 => 0.50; 16.5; 16.3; 16.4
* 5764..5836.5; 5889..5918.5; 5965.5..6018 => 0.26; 16.5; 16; 16.2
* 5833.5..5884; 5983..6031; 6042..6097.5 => 0.03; 16.1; 16.5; 16.4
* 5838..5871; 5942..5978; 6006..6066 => 0.00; 16.2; 16.2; 16.2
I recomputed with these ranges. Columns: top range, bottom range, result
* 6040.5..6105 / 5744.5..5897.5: 1.14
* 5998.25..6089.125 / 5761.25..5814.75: 1.08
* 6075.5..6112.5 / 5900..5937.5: 1.09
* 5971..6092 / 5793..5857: 1.05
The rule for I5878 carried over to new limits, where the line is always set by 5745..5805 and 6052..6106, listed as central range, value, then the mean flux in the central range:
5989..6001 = 0.2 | 16.1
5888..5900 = 5.9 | 8.28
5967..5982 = 0.3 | 16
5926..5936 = 0.2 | 16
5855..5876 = 0.9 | 15.7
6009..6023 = 0.4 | 16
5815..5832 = -0.1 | 16.5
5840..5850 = -0.2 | 16.6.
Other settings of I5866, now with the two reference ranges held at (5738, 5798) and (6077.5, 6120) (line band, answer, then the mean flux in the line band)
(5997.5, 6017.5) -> 0.5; 15.9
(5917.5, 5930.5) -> 0.1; 16.2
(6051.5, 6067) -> -0.1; 16.4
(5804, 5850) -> -0.8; 16.6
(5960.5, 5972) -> 0.2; 16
